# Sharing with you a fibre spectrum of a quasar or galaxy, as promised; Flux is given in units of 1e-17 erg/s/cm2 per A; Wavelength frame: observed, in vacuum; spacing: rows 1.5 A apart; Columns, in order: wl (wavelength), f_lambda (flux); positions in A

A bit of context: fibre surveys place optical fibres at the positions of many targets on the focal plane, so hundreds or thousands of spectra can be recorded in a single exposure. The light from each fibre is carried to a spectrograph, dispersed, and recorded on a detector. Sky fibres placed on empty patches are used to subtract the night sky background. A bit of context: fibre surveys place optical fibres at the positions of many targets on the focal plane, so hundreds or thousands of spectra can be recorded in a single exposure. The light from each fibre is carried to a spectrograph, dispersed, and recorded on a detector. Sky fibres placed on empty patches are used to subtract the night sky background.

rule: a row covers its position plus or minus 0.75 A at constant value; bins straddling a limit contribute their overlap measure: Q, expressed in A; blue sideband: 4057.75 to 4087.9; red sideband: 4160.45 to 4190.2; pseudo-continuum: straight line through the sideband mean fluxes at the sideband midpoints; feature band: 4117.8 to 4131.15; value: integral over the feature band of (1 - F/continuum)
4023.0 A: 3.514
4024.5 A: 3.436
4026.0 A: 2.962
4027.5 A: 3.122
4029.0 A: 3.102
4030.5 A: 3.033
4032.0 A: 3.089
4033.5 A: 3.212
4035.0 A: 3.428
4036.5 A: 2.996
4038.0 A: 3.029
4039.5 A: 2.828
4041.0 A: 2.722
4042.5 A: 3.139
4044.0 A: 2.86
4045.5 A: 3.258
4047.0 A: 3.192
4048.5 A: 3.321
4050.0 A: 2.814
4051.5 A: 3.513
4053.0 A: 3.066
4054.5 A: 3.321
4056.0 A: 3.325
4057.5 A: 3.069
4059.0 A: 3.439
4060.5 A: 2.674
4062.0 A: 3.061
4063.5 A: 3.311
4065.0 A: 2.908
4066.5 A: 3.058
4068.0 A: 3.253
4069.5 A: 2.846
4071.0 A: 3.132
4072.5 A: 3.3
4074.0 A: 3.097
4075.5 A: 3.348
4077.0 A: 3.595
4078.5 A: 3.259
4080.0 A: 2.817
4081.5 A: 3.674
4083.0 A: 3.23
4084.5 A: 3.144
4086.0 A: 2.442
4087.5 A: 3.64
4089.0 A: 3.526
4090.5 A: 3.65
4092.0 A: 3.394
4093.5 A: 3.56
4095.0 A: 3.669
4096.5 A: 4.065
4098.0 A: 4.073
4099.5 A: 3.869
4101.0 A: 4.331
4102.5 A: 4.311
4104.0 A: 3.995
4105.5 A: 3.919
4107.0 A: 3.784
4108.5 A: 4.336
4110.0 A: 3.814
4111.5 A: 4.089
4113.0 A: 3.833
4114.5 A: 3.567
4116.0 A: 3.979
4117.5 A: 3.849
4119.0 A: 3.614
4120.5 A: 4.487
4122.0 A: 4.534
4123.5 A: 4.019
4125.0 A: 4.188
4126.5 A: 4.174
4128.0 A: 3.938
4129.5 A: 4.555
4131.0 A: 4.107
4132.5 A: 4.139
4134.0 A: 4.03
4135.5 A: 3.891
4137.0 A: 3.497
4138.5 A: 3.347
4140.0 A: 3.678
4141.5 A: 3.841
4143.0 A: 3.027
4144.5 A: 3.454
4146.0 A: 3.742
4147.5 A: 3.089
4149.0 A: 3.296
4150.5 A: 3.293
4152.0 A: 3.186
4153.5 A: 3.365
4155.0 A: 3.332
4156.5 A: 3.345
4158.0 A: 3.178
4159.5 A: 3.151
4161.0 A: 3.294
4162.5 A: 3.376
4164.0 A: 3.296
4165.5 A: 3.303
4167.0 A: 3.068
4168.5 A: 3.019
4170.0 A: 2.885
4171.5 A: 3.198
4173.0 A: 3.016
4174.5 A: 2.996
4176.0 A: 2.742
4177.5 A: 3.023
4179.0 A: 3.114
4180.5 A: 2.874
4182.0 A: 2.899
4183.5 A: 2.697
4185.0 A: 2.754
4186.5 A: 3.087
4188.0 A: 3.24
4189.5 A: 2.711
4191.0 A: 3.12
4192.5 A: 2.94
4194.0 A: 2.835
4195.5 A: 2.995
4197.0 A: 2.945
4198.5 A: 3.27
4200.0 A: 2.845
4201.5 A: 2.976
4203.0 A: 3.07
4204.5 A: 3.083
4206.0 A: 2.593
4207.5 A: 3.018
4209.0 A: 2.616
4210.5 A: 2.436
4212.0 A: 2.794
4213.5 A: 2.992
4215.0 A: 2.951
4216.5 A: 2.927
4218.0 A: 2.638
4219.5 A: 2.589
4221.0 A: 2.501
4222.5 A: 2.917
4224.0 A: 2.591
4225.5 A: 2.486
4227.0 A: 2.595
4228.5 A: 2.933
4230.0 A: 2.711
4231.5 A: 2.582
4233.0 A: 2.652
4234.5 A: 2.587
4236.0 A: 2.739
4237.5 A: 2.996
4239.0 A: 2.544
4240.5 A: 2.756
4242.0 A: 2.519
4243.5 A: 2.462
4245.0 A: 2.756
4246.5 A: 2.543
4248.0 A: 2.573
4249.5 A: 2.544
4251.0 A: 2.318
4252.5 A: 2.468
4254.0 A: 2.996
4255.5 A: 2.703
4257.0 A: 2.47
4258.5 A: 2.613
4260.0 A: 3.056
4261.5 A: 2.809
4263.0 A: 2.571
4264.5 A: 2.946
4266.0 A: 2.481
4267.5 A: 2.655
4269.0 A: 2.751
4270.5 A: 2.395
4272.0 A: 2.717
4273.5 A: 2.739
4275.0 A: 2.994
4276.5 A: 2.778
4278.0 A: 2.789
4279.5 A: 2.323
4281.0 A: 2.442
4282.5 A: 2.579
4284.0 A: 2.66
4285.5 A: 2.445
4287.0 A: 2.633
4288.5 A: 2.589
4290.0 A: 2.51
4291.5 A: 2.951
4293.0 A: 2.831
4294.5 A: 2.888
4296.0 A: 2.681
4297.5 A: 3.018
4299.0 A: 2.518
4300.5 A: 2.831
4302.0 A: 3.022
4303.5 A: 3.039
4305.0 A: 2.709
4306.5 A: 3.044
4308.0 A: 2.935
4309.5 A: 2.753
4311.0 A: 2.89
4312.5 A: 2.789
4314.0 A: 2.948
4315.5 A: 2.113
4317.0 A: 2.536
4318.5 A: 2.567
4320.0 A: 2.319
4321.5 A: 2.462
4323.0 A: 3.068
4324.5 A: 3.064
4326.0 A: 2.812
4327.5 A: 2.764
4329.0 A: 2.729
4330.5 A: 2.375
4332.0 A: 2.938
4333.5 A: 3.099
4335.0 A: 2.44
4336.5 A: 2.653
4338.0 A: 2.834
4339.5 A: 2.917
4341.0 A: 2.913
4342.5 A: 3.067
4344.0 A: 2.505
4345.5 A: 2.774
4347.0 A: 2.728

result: -4.7 A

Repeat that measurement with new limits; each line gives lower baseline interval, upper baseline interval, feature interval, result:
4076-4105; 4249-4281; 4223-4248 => 1.5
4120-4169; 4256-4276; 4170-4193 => 2.6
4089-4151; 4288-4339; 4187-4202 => 1.9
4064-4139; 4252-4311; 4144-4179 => 1.8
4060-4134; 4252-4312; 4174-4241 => 6.0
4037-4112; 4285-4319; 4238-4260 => 2.2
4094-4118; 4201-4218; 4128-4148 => -0.6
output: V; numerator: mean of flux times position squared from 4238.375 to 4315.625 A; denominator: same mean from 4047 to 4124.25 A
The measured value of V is 0.8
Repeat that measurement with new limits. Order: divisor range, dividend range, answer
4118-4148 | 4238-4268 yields 0.72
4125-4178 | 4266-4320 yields 0.84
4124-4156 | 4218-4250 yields 0.75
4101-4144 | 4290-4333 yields 0.77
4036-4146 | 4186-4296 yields 0.83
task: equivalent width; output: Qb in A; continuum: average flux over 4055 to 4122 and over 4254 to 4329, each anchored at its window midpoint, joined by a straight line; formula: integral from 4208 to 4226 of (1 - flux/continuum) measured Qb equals 1.86 A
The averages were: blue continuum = 3.54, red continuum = 2.72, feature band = 2.71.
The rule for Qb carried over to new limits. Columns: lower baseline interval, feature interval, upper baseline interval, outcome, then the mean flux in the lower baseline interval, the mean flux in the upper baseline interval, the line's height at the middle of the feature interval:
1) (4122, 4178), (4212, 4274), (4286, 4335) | 7.71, 3.48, 2.76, 3.06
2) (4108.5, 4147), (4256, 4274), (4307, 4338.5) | 2.26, 3.9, 2.72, 3.07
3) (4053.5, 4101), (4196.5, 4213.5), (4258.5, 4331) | 0.52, 3.33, 2.72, 2.97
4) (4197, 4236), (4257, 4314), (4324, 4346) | 0.92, 2.78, 2.79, 2.78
